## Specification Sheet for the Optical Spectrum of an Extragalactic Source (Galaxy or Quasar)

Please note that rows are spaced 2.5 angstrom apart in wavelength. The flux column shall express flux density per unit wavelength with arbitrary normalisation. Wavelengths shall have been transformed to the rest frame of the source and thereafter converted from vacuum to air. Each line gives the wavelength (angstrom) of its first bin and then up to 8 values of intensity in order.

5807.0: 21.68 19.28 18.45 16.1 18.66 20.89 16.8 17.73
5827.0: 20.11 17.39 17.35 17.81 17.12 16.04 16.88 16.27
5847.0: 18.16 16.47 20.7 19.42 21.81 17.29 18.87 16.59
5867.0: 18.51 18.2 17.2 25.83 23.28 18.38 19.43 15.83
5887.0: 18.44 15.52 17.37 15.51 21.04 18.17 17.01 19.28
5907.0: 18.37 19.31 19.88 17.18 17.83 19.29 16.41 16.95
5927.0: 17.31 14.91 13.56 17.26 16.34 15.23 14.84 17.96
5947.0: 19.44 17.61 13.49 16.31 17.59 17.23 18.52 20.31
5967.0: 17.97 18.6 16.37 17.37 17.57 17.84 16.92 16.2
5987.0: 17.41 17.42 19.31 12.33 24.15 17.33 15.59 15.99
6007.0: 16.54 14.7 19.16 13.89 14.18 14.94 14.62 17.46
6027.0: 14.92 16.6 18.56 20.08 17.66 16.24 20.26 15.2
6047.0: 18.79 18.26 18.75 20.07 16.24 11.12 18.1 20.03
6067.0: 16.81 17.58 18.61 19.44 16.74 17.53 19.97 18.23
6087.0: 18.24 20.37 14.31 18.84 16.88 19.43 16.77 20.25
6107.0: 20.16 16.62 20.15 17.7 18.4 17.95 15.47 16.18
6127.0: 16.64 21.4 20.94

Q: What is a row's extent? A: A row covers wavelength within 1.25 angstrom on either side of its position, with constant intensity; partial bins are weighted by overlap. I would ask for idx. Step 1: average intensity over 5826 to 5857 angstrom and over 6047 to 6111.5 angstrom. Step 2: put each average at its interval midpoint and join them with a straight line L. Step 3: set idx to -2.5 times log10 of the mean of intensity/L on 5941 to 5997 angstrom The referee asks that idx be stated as 0.038 mag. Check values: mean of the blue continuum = 18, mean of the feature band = 17.4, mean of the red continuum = 18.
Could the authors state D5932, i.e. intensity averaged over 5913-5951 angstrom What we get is 16.8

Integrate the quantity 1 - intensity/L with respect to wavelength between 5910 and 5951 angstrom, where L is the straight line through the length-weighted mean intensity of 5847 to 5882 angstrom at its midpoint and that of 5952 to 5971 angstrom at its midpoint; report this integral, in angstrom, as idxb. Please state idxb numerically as 2.8 angstrom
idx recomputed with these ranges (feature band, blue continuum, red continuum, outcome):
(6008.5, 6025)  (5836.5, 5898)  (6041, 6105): 0.17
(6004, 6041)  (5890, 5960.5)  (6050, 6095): 0.08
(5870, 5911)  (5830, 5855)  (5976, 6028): -0.09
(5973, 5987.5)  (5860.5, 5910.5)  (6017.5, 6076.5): 0.04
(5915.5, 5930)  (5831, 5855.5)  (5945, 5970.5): 0.03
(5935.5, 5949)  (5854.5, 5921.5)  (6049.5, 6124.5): 0.10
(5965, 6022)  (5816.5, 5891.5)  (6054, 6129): 0.07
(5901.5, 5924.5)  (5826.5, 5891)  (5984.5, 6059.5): -0.02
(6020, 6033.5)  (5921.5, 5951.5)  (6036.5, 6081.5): 0.06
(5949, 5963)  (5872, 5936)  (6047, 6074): 0.08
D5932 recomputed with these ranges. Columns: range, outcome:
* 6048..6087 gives 17.9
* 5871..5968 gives 17.8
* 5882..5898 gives 17.4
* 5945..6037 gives 17.1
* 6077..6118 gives 18.3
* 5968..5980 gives 17.5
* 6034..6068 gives 17.6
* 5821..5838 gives 17.8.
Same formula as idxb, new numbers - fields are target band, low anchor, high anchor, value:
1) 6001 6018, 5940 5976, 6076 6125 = 1.8 angstrom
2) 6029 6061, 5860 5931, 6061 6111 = 1.2 angstrom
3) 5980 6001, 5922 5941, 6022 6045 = -1.1 angstrom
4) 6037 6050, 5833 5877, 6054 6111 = 0.2 angstrom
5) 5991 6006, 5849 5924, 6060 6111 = 0.8 angstrom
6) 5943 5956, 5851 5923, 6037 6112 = 1.1 angstrom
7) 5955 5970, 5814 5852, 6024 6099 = -0.4 angstrom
